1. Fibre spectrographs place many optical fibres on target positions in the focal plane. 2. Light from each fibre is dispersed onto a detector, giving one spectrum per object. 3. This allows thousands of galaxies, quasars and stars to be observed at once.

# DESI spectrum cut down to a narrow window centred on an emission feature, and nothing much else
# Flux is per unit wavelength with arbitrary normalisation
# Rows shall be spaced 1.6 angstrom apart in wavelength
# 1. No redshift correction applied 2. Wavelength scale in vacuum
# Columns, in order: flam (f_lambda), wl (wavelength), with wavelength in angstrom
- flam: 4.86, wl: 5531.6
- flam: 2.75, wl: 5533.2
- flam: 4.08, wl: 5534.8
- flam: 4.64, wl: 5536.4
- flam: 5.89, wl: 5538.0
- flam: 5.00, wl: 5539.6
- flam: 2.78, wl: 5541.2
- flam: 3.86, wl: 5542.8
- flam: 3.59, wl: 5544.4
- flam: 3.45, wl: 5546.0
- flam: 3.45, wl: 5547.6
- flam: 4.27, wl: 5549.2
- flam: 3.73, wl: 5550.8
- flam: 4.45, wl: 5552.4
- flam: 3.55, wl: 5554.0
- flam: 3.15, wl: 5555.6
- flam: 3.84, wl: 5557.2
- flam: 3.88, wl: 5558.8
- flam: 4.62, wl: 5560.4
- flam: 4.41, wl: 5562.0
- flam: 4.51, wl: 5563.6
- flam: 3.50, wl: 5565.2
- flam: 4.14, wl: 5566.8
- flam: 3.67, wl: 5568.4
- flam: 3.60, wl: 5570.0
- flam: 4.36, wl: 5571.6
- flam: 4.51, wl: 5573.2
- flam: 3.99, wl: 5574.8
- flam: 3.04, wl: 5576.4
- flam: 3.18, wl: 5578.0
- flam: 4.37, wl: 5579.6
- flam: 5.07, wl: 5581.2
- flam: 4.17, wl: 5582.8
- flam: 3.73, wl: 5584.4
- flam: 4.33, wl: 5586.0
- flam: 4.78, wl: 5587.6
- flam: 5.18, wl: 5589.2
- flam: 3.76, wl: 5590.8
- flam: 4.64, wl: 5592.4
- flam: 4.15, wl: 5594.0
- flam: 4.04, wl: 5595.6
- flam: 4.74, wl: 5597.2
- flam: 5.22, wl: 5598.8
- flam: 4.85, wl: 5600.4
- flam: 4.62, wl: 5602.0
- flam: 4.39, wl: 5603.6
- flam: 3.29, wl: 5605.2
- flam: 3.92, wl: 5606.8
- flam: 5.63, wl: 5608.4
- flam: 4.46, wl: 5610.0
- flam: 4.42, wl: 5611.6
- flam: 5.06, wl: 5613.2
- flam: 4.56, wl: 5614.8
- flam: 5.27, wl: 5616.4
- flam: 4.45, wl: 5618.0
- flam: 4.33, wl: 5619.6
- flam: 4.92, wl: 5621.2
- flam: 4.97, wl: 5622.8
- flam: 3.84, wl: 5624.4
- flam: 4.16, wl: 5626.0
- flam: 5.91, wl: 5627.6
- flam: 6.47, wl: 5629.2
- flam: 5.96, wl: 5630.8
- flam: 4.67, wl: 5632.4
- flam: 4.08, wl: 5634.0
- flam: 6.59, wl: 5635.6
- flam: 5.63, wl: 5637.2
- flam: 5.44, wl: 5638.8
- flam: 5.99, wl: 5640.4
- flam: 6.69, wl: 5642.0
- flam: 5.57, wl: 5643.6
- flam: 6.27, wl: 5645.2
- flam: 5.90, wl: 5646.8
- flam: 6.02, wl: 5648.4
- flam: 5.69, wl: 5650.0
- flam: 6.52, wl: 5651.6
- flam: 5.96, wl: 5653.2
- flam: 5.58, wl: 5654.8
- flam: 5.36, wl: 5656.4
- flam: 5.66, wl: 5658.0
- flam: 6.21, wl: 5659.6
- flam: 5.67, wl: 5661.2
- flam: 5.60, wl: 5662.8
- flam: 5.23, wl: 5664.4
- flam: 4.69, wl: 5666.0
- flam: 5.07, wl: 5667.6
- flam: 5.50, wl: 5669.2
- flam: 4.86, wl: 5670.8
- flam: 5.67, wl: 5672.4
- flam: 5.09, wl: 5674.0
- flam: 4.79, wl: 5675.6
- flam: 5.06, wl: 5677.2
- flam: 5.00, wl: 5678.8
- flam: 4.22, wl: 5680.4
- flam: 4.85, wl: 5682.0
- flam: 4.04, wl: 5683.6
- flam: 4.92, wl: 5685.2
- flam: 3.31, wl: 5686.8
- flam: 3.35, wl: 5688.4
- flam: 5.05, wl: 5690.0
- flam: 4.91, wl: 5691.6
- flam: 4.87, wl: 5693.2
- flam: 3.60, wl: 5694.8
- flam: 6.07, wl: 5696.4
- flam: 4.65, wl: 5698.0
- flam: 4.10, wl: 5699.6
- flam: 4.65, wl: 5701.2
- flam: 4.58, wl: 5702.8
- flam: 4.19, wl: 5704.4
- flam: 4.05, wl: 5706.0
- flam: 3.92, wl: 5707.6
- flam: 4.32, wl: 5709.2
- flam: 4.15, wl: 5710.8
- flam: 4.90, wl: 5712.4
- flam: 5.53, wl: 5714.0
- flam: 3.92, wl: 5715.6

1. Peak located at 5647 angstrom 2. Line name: C III] 1909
